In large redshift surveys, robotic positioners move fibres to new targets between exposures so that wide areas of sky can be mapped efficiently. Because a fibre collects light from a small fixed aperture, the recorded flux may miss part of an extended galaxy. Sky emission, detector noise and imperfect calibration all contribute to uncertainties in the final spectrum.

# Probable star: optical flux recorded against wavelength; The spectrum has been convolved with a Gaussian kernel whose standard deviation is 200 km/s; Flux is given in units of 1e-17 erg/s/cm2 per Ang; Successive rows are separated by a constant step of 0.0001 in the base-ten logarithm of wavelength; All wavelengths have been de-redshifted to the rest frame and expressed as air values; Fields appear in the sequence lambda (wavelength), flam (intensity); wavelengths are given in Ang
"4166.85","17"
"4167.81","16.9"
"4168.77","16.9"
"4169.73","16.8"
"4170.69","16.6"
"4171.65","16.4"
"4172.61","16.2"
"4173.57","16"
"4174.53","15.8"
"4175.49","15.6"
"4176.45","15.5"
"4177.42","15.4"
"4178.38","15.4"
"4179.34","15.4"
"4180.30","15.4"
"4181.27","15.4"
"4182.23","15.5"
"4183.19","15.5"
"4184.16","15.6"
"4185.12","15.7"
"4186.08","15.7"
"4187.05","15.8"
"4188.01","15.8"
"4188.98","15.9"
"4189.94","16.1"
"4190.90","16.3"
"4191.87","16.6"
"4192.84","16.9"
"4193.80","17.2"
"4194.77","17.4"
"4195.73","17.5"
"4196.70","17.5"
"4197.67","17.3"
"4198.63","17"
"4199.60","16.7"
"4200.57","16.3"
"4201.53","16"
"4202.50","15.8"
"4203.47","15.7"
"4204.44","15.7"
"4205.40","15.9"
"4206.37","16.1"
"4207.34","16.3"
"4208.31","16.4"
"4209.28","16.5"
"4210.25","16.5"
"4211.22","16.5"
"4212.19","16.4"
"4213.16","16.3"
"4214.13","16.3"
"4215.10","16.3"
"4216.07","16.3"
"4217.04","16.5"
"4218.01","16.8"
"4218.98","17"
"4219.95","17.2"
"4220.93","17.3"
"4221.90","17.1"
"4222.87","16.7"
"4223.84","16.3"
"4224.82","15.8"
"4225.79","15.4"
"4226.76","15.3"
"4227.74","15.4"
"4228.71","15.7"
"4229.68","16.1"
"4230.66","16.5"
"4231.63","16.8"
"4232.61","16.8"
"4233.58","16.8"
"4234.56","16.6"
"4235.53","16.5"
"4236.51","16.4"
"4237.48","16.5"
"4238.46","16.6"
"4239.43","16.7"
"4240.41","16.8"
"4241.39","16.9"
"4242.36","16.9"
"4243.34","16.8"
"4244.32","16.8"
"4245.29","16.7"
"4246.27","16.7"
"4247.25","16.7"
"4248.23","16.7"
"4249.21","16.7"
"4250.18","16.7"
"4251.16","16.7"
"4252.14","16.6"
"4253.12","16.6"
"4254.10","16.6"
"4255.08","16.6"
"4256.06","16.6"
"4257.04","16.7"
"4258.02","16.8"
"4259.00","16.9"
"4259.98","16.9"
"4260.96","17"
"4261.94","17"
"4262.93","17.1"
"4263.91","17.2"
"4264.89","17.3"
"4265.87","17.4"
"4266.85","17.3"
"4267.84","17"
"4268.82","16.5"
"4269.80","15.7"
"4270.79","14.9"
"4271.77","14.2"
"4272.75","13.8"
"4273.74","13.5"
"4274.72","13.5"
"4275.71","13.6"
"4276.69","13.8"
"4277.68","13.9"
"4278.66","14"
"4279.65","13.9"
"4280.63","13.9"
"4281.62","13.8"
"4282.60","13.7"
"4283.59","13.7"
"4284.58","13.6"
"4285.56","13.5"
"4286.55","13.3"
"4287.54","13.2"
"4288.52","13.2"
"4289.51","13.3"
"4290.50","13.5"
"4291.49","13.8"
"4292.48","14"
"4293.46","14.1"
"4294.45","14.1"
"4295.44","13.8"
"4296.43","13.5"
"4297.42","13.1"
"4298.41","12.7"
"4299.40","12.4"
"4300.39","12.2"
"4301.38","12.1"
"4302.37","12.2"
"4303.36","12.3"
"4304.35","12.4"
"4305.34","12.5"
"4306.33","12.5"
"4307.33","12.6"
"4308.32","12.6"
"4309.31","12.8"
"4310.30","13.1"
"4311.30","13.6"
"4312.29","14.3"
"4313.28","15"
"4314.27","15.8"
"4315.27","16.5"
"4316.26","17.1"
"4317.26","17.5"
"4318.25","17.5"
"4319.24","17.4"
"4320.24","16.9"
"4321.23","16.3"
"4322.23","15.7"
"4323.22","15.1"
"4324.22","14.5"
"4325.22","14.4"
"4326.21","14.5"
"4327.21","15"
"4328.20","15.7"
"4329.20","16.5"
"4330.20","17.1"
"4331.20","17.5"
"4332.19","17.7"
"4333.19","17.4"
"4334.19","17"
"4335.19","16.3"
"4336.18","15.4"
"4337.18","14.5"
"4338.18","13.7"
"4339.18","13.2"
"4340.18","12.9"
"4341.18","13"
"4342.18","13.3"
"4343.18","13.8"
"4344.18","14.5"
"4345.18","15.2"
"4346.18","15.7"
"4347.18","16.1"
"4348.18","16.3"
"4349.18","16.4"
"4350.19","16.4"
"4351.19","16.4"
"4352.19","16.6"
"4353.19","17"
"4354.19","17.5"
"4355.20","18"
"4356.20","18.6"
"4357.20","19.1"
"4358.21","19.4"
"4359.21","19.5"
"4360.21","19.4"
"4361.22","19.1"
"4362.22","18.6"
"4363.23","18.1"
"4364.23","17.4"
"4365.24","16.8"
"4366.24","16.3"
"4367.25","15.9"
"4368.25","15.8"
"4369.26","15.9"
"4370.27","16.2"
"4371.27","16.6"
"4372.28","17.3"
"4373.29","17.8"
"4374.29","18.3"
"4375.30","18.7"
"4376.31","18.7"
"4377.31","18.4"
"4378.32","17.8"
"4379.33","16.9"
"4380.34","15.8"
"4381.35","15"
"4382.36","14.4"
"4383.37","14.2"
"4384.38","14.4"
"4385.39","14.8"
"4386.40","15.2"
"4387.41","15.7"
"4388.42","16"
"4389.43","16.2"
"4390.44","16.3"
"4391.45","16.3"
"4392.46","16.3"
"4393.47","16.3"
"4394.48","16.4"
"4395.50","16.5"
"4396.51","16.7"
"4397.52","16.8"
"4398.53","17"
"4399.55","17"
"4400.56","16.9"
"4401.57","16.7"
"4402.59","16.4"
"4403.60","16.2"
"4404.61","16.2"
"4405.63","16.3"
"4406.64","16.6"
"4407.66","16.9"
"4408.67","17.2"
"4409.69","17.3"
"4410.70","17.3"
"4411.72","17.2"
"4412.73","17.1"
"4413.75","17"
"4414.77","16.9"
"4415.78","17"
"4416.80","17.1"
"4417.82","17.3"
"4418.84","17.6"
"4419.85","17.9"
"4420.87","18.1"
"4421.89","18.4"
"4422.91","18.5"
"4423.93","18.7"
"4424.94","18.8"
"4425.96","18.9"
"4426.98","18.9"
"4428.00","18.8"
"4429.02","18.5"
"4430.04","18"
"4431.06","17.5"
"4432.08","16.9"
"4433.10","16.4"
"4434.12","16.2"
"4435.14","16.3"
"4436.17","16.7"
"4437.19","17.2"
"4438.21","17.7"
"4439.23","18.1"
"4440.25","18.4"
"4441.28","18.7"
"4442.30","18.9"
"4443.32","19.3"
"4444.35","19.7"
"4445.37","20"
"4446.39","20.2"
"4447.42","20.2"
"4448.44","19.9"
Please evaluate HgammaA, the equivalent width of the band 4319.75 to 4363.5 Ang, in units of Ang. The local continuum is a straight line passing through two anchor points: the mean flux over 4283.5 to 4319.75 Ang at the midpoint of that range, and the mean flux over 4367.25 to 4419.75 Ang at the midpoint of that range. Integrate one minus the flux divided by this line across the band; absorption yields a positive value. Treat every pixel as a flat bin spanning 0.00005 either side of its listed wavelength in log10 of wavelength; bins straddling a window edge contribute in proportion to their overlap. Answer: -3.5 Ang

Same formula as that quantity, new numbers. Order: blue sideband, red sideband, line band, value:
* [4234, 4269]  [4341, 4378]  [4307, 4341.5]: 3.26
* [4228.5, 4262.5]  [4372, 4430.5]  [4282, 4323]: 6.84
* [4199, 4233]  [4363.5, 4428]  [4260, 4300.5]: 5.01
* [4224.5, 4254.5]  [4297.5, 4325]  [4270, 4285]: 1.39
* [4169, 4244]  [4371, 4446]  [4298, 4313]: 3.60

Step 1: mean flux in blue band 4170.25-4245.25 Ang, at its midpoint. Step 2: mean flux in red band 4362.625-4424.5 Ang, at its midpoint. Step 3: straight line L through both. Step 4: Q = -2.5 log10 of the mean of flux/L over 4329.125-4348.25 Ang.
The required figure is 0.09 mag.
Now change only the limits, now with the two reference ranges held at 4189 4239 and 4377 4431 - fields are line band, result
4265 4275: 0.07 mag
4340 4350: 0.13 mag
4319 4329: 0.08 mag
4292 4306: 0.27 mag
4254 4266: -0.02 mag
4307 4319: 0.12 mag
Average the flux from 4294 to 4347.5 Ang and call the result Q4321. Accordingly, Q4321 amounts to 14.6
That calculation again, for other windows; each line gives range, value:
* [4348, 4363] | 17.9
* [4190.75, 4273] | 16.5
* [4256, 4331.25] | 14.7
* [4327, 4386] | 16.5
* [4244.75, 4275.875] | 16.3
